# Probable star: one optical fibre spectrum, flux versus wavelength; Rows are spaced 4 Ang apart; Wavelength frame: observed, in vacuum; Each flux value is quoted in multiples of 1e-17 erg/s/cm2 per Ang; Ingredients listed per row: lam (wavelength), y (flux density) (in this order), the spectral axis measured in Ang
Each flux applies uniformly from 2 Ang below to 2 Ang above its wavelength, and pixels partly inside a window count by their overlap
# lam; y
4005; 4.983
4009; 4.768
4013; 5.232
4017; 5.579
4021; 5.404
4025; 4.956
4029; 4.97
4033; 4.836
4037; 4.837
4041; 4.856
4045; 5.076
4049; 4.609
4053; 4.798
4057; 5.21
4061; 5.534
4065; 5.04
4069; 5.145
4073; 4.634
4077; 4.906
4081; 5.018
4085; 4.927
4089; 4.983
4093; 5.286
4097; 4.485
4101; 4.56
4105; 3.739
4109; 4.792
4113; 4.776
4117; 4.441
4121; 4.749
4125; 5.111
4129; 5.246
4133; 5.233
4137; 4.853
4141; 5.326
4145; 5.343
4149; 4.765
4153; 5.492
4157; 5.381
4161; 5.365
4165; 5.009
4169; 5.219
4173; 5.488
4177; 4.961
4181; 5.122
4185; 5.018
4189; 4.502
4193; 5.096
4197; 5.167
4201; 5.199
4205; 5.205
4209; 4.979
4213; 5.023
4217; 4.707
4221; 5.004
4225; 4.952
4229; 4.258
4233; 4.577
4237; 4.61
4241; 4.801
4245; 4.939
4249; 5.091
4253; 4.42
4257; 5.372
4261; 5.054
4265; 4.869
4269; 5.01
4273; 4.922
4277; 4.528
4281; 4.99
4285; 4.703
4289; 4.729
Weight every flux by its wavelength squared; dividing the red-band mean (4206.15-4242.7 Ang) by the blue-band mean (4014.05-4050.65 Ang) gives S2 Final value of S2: 1.04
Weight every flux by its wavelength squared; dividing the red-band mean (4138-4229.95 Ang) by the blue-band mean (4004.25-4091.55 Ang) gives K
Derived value 1.1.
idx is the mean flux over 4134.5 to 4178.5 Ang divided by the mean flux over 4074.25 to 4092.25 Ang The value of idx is 1.0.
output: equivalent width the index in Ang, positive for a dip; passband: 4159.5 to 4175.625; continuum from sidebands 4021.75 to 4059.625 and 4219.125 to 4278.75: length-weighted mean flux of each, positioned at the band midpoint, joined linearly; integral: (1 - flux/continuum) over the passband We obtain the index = -1.3 Ang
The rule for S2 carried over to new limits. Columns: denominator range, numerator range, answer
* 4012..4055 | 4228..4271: 1.07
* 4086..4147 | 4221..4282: 1.06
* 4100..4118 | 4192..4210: 1.21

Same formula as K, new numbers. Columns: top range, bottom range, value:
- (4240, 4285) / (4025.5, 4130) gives 1.10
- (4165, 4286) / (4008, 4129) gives 1.08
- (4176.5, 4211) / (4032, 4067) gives 1.08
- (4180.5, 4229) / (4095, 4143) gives 1.08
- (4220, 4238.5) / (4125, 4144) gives 0.94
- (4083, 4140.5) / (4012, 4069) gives 0.98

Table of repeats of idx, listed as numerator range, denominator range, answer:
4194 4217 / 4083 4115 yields 1.08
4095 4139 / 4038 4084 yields 0.95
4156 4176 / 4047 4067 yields 1.05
